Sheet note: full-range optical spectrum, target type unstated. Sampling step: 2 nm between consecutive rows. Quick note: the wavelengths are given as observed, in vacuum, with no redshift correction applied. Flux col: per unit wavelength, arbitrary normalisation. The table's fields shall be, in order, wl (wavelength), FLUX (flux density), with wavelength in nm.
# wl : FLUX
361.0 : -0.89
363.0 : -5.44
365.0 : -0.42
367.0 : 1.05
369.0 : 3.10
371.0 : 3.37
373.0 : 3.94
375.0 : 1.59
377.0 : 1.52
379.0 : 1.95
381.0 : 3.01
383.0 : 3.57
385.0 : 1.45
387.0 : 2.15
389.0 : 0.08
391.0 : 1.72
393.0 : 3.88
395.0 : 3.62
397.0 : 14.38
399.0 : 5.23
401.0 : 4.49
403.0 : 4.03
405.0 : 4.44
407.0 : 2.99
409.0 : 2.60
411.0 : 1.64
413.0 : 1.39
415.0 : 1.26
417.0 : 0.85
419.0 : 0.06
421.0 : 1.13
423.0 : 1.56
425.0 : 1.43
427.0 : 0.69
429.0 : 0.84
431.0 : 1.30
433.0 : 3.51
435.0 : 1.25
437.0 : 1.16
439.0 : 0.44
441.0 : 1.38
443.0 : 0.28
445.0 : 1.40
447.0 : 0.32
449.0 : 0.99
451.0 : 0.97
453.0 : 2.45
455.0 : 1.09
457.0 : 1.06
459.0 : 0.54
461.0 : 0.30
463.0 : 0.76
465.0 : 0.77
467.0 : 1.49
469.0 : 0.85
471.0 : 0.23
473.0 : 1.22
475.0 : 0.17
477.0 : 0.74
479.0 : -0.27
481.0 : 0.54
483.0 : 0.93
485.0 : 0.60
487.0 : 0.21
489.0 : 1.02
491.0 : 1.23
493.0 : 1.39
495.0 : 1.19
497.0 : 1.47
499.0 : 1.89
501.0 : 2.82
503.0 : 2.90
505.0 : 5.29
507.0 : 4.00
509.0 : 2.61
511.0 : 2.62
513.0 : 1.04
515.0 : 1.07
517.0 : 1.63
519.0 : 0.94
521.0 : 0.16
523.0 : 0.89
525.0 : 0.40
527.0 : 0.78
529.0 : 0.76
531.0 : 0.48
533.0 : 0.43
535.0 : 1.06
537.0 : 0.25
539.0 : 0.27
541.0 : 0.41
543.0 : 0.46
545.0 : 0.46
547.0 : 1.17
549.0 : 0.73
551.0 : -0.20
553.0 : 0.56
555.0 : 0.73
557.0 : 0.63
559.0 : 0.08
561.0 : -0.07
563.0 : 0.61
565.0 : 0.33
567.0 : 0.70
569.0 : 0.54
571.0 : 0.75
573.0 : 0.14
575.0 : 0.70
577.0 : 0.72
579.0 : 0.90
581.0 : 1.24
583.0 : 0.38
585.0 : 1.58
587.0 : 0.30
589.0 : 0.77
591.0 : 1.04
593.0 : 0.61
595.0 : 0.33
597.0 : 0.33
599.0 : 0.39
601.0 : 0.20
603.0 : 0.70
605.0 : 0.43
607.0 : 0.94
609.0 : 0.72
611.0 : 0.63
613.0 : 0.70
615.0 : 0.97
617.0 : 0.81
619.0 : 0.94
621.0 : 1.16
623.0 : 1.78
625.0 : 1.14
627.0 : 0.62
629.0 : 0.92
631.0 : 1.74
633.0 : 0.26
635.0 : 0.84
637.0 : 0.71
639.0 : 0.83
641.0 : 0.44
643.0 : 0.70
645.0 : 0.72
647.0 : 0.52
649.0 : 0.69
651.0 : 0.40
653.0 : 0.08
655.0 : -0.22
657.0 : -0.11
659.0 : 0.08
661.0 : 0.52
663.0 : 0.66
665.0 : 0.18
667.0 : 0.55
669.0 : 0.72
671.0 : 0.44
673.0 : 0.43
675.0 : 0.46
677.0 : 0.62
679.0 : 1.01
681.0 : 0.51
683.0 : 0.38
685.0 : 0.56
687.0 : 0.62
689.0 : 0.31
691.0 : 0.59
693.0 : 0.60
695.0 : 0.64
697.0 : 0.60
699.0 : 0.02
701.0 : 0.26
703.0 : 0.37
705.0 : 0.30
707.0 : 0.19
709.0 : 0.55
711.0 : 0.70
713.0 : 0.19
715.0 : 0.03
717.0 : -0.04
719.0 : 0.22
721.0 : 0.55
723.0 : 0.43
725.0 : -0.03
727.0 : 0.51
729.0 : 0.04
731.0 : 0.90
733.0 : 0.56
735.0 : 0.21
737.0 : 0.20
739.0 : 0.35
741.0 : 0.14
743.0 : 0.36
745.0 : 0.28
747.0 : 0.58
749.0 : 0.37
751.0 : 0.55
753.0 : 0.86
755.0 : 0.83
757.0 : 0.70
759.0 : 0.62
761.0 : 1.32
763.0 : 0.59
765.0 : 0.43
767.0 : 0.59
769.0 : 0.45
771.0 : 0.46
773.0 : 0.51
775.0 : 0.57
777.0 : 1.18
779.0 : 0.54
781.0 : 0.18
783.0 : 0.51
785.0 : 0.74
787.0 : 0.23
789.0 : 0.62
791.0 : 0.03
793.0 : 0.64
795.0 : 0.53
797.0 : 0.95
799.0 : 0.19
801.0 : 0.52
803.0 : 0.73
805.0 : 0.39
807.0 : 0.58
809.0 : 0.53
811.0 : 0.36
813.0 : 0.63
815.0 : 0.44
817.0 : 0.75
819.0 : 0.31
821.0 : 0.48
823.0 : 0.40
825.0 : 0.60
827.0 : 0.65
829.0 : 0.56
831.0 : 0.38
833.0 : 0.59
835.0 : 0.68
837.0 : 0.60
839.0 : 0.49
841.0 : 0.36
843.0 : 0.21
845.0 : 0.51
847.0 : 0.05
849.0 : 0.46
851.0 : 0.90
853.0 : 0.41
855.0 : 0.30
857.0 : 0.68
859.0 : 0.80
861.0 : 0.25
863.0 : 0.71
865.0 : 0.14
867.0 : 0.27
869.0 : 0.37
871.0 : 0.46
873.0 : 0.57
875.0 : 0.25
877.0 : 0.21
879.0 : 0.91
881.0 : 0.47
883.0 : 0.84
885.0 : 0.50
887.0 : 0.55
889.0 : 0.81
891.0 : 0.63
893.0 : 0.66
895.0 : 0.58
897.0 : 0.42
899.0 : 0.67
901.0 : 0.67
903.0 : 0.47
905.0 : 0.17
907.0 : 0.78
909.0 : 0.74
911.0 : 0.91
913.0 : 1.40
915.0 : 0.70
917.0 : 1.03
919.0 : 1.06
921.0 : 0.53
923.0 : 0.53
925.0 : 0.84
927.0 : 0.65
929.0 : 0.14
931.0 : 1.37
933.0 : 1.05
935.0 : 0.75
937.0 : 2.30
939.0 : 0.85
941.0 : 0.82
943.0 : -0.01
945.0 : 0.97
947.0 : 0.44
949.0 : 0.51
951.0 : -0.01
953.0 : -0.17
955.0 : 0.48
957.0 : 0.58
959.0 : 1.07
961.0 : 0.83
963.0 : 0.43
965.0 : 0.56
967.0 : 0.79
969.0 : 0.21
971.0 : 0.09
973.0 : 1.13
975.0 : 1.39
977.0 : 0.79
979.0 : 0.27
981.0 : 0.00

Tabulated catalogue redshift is 2.27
